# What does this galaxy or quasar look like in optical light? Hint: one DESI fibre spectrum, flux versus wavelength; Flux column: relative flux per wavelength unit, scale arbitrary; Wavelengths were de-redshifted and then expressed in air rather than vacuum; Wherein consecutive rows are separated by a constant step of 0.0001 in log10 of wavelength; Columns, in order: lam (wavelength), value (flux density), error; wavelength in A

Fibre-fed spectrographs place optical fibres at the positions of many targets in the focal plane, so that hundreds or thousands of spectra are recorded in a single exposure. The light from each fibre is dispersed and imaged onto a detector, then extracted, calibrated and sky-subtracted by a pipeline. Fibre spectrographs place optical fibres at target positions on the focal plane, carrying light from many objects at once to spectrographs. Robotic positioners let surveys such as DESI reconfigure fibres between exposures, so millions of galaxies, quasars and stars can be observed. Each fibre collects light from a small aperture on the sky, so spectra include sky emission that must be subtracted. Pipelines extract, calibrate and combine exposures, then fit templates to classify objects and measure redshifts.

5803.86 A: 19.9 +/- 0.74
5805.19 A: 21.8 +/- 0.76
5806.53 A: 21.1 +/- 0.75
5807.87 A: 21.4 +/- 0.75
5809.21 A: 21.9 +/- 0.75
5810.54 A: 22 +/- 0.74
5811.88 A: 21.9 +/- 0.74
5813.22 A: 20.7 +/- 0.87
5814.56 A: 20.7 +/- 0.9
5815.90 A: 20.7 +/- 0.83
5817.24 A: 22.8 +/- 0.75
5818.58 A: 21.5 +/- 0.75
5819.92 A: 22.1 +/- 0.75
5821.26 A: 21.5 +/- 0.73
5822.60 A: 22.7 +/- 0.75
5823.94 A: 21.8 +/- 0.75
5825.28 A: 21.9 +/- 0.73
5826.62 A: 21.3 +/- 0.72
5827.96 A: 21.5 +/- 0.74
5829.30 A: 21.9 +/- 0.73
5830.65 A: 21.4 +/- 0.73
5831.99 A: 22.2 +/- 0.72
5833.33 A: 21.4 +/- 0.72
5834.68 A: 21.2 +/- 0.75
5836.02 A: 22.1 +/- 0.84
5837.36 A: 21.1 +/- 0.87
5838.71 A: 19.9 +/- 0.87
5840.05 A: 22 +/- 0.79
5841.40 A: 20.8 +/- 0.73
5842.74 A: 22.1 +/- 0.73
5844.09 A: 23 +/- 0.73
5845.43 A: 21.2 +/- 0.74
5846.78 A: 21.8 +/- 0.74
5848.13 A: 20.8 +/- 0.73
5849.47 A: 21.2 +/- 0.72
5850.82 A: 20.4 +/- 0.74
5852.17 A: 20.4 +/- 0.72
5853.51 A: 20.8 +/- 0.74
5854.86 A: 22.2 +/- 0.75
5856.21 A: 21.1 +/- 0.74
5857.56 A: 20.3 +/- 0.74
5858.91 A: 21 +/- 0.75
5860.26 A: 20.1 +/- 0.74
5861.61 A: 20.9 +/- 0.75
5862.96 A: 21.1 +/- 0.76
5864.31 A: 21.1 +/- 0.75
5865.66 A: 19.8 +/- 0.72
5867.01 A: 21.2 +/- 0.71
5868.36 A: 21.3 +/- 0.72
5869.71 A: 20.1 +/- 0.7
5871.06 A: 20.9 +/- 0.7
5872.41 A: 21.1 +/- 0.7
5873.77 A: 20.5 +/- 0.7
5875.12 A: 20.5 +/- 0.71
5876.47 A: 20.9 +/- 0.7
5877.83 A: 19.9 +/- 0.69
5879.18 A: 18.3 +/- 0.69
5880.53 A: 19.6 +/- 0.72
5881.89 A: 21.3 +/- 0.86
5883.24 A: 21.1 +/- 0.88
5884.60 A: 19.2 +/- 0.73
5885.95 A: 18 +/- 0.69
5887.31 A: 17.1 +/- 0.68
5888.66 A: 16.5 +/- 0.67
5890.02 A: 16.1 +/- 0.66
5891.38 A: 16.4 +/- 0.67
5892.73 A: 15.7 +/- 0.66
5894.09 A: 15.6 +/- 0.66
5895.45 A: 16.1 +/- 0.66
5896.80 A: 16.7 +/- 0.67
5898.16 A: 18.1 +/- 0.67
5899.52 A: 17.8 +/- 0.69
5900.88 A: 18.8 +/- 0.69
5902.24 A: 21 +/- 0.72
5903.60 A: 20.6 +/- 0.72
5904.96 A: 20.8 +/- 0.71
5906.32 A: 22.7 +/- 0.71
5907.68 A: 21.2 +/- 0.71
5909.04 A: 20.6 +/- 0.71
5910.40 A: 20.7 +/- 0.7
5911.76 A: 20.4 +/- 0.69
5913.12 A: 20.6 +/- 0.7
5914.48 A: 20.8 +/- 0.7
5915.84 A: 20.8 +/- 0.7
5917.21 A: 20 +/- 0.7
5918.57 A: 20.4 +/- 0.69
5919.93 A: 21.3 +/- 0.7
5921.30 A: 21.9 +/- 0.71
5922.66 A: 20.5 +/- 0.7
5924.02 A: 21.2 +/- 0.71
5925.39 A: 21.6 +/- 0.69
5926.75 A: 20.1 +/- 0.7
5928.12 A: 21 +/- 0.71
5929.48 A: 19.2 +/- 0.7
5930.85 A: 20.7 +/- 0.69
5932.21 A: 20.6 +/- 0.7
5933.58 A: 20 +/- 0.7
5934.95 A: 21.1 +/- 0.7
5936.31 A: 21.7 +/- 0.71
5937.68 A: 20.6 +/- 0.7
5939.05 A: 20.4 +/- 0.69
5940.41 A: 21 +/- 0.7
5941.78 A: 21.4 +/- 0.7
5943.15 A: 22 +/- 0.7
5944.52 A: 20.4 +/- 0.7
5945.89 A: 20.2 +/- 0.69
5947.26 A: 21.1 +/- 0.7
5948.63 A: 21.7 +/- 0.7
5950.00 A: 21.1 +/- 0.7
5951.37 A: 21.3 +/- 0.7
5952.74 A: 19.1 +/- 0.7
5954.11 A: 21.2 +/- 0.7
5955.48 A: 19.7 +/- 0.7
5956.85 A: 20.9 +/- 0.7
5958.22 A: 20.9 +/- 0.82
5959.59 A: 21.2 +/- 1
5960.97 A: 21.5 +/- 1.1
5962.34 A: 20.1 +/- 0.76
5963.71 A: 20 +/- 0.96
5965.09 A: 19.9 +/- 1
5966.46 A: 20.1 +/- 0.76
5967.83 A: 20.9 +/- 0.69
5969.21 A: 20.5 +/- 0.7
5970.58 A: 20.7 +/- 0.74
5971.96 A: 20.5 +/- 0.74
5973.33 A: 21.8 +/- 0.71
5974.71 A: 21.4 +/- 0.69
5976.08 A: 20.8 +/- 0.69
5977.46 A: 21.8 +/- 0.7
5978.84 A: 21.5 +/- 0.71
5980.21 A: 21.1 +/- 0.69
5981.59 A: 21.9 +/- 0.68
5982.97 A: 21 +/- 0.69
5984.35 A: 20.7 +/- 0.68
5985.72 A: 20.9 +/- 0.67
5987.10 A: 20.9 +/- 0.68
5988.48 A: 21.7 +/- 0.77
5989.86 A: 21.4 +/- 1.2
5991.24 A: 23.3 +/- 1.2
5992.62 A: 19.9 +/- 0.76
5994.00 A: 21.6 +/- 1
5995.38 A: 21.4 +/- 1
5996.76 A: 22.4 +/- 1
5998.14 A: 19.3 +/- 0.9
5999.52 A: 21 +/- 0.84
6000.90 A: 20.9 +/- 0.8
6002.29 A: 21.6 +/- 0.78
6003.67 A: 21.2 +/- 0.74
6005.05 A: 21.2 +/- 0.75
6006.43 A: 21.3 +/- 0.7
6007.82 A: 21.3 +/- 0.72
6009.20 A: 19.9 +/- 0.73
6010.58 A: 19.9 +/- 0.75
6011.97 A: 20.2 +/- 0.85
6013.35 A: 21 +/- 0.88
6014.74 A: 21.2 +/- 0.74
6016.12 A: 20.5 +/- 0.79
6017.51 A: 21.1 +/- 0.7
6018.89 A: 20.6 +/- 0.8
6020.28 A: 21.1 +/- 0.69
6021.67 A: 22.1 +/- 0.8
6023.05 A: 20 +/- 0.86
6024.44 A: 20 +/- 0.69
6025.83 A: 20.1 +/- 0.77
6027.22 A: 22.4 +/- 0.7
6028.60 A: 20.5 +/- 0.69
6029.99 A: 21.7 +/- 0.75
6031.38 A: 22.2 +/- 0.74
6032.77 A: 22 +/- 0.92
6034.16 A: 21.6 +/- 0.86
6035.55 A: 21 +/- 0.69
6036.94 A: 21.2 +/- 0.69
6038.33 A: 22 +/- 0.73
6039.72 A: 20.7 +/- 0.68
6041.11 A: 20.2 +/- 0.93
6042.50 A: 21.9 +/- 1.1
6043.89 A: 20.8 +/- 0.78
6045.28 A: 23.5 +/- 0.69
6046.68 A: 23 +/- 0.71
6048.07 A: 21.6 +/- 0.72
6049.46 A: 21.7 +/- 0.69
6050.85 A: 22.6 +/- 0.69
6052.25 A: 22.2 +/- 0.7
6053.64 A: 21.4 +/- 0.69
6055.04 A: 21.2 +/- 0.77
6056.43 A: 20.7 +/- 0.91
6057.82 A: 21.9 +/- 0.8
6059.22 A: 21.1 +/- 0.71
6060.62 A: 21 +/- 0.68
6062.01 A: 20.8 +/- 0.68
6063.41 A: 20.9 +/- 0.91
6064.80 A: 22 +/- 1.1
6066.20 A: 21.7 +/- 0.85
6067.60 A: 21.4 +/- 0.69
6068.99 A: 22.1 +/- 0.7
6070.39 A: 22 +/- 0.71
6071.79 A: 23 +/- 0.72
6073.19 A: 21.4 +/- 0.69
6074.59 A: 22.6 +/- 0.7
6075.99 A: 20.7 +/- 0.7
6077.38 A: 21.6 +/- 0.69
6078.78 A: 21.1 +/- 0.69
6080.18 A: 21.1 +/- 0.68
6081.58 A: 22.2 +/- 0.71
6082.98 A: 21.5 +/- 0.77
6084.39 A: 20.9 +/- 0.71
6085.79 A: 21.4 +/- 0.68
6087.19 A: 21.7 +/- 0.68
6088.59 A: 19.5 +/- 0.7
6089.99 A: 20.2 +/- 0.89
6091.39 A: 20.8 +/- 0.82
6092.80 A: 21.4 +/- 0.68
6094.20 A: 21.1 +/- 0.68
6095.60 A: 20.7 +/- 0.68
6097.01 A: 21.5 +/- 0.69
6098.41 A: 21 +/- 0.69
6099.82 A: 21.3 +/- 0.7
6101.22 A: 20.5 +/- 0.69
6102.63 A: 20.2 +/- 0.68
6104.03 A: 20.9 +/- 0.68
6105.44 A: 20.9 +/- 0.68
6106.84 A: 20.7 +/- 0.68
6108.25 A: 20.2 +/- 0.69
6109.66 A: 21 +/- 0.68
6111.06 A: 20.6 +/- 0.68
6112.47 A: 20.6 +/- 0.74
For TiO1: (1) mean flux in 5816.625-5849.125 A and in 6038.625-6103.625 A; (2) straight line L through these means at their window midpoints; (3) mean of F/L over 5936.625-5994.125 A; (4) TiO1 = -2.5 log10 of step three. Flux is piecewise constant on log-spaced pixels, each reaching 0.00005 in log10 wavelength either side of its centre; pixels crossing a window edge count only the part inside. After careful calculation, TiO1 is 0.029 mag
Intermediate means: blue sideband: 21.7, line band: 21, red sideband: 21.4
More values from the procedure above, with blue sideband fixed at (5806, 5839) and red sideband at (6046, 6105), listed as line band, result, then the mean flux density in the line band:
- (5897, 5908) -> 0.083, 19.9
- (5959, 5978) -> 0.034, 20.8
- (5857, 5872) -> 0.042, 20.7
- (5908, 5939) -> 0.040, 20.7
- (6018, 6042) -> 0.013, 21.1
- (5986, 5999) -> 0.007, 21.3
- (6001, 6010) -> 0.019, 21.1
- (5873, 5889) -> 0.108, 19.5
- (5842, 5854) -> 0.012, 21.3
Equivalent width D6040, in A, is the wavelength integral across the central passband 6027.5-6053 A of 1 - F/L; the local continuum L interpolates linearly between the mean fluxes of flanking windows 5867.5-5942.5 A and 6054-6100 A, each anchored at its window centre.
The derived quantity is -0.84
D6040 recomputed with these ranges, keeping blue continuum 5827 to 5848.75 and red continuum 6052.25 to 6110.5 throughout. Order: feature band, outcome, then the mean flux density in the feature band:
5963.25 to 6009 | 0.5 A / 21.1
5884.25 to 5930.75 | 4.4 A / 19.4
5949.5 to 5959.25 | 0.3 A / 20.6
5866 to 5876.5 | 0.3 A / 20.8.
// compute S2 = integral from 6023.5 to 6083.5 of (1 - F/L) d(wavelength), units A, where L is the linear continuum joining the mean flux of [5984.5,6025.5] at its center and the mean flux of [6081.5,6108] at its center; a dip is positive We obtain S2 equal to -1.7 A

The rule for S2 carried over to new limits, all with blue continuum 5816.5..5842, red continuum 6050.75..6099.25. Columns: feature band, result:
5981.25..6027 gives 1.0 A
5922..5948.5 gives 0.9 A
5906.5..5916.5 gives 0.3 A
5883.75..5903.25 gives 3.7 A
